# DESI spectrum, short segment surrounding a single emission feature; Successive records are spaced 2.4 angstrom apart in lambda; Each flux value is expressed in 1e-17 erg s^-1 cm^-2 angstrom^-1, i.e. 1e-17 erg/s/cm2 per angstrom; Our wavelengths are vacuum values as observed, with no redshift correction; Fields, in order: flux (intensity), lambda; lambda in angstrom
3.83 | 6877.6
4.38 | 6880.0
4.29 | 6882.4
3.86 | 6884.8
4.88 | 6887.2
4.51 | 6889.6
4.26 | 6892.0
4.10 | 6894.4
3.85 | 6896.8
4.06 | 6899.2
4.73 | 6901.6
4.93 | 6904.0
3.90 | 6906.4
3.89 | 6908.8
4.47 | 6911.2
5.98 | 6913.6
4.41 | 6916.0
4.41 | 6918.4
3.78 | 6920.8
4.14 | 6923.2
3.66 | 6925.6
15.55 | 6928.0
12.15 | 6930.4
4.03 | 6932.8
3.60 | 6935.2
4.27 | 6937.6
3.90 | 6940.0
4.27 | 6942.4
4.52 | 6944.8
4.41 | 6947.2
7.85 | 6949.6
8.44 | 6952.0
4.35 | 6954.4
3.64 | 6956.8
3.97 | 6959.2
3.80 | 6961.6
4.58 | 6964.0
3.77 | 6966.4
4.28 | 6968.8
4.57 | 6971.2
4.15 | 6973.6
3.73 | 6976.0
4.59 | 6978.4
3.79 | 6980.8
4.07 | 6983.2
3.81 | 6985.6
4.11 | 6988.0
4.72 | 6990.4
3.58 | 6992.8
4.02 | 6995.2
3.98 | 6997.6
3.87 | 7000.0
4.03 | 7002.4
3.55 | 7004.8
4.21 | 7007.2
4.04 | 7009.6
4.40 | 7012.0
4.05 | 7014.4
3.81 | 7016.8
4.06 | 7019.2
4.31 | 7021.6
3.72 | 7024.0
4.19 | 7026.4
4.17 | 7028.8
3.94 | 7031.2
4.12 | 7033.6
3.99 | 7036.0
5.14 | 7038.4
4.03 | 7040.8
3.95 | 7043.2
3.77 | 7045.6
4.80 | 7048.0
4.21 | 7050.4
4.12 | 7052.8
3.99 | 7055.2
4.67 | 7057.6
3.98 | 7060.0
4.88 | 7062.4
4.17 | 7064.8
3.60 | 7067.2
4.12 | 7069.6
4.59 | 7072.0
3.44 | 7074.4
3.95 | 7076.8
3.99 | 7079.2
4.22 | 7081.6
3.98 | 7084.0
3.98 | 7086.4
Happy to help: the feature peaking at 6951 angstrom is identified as [N II] 6583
